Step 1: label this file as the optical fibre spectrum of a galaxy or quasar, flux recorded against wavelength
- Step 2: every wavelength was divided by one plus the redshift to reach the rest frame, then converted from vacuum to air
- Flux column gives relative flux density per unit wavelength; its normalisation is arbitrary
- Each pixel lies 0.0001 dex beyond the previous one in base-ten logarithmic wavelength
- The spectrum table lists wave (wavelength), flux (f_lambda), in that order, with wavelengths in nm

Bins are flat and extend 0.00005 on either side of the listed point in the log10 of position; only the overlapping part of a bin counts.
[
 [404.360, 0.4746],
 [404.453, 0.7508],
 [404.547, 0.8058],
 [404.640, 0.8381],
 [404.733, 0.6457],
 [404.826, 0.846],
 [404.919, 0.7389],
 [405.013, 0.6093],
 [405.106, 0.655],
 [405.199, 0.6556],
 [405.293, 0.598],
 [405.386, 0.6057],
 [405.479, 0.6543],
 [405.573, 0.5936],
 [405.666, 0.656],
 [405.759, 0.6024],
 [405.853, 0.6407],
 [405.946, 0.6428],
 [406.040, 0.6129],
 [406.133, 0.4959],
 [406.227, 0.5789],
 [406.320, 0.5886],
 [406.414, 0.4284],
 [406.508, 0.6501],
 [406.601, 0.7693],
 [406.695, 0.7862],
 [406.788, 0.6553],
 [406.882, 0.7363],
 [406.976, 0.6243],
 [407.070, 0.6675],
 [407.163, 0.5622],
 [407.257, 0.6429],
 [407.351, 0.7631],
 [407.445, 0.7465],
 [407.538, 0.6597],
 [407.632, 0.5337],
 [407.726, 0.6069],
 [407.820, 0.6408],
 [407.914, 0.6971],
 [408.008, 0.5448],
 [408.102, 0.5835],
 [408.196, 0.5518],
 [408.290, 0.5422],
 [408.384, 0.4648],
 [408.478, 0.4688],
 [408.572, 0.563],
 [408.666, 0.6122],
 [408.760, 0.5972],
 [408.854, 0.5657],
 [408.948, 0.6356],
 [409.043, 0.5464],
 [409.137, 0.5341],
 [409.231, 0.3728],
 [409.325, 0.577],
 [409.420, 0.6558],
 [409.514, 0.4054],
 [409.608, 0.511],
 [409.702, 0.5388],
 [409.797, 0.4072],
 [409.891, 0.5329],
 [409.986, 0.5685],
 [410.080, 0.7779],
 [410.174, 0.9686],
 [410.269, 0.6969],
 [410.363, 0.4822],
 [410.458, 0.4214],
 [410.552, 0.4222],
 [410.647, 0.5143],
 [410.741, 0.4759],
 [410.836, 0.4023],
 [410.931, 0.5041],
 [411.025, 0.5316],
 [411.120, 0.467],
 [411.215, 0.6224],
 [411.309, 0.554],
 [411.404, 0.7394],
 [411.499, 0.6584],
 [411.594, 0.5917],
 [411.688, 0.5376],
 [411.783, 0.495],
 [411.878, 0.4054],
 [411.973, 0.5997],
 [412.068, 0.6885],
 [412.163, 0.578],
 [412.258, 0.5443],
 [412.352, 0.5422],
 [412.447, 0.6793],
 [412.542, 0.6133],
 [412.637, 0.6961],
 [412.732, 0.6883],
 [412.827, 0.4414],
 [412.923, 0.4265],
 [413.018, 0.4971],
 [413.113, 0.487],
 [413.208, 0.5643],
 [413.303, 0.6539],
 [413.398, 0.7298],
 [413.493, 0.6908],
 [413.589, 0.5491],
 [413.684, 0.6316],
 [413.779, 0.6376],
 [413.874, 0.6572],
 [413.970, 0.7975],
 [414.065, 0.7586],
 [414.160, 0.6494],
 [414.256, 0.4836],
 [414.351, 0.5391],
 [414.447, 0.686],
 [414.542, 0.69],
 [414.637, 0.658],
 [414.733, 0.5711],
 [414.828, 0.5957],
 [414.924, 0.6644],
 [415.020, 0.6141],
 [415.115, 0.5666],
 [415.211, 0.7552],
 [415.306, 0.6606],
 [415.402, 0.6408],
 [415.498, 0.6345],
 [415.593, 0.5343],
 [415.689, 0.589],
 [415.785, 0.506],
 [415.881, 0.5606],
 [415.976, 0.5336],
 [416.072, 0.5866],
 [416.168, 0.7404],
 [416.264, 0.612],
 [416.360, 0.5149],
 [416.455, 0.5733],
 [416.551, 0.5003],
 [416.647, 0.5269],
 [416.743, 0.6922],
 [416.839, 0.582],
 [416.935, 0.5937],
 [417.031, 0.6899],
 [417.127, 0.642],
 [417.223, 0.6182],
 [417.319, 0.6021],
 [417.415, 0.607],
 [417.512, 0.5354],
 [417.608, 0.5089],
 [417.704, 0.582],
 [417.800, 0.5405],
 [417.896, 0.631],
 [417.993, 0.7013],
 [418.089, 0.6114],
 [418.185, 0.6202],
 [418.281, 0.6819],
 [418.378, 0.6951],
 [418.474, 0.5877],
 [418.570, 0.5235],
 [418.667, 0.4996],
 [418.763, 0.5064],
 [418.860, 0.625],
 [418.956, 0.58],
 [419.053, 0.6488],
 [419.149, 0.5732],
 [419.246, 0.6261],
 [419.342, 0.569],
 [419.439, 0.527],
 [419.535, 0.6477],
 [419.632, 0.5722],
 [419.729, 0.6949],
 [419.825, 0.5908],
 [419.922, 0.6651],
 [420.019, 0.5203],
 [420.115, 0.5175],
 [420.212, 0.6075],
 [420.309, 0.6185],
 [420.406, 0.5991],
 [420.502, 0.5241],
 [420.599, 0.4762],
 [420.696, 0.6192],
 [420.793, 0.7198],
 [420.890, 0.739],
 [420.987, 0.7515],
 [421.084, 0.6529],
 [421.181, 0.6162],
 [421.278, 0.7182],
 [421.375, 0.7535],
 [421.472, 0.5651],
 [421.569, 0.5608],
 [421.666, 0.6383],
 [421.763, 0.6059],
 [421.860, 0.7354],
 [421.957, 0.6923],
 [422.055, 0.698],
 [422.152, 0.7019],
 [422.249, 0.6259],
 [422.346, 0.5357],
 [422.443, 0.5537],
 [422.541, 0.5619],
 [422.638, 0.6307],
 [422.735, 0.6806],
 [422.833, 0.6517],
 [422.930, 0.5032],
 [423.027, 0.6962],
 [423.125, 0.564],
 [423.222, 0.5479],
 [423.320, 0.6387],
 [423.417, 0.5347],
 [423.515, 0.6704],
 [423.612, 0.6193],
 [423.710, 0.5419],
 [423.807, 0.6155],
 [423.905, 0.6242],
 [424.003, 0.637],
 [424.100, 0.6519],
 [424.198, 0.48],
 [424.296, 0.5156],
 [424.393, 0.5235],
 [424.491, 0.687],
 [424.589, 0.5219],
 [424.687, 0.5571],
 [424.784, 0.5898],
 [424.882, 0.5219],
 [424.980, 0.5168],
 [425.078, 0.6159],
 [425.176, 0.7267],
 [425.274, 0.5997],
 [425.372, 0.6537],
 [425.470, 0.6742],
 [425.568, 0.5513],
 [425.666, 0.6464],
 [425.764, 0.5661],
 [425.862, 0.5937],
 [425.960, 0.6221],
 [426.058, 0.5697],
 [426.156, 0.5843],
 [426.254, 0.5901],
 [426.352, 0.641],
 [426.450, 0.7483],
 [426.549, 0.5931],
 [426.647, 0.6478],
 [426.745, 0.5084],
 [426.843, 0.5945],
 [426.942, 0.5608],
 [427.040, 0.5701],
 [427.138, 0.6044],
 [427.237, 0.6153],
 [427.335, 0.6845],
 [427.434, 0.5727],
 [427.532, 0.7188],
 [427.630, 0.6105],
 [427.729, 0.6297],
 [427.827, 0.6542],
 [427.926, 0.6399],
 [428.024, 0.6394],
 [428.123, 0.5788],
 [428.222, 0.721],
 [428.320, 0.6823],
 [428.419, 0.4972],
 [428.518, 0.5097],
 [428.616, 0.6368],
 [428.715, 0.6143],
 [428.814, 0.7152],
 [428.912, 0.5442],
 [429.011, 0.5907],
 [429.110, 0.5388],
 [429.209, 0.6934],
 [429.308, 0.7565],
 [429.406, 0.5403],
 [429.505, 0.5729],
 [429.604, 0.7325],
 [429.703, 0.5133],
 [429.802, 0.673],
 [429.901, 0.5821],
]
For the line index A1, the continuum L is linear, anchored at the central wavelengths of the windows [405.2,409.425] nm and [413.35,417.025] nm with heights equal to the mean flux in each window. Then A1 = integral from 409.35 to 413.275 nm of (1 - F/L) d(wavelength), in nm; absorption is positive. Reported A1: 0.34 nm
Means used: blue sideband 0.606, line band 0.56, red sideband 0.619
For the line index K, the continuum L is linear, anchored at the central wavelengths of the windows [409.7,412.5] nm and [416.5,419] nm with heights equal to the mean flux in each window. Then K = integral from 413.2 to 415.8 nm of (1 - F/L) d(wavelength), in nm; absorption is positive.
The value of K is -0.24 nm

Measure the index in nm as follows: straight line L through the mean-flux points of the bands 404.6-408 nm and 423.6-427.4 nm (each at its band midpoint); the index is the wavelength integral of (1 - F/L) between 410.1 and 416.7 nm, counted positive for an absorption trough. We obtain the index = 0.40 nm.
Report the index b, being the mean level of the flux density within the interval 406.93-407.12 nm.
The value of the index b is 0.646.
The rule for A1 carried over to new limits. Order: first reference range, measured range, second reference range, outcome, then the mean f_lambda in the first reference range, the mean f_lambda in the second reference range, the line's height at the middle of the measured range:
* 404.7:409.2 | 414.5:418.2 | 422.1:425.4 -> 0.01 nm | 0.62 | 0.597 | 0.607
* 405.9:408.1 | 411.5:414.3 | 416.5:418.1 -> 0.07 nm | 0.635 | 0.597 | 0.613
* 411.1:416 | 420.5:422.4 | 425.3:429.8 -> -0.12 nm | 0.604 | 0.617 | 0.611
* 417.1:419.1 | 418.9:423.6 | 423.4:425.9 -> -0.19 nm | 0.597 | 0.594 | 0.596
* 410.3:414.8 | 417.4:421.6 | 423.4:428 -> -0.10 nm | 0.581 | 0.605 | 0.593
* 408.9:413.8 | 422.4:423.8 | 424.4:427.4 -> -0.01 nm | 0.567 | 0.604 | 0.597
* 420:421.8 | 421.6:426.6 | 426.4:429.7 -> 0.11 nm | 0.623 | 0.62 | 0.622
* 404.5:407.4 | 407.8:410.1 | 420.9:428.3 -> 0.35 nm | 0.656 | 0.617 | 0.65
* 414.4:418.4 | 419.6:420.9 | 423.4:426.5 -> 0.01 nm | 0.61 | 0.6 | 0.606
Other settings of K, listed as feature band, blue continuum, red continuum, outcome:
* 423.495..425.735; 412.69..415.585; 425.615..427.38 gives 0.05 nm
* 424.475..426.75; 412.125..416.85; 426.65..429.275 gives 0.03 nm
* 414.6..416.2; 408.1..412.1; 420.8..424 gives -0.06 nm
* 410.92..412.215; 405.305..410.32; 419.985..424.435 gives 0.08 nm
